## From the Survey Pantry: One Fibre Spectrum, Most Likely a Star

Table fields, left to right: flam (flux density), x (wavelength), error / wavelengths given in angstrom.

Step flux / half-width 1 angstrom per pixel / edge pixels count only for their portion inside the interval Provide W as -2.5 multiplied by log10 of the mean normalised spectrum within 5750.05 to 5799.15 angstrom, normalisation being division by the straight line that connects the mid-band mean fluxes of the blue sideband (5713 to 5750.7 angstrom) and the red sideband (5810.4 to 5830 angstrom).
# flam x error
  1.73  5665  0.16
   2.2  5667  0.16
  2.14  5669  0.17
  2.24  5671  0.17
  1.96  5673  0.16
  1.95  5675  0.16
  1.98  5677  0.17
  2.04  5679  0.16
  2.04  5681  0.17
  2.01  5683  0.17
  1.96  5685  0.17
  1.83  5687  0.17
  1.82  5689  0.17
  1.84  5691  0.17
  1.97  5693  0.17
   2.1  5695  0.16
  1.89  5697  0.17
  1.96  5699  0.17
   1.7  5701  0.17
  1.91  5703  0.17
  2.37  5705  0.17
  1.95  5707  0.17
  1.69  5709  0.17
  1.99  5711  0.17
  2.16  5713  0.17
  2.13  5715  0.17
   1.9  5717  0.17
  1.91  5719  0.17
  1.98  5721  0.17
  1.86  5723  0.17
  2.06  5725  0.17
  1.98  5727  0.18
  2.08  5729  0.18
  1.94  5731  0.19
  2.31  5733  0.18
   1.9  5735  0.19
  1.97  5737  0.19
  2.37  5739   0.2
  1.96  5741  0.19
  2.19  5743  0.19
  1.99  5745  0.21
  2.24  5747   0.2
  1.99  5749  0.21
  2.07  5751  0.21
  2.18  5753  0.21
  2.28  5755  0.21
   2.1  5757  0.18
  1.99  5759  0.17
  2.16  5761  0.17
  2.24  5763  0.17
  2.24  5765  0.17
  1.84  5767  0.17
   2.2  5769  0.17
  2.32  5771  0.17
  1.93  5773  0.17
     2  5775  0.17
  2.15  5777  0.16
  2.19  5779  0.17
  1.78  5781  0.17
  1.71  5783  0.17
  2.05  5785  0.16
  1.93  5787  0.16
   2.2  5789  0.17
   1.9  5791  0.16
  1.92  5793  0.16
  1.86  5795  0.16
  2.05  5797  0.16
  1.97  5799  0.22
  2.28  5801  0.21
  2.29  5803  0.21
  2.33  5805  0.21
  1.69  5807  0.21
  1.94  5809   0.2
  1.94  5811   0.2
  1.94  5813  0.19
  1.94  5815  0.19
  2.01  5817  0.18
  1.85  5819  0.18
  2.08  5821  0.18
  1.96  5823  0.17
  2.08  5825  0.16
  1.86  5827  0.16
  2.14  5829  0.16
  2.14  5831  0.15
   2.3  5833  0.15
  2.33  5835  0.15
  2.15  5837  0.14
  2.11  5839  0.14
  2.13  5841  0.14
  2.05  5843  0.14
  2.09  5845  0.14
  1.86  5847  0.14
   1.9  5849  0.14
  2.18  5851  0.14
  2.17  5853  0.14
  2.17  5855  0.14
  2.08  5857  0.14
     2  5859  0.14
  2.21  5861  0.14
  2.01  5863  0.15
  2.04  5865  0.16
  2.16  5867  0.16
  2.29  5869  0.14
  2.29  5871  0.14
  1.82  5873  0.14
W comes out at -0.02 mag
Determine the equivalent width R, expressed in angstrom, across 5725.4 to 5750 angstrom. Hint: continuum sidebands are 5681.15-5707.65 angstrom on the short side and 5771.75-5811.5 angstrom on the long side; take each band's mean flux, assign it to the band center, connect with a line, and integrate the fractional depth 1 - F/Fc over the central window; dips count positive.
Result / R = -1.2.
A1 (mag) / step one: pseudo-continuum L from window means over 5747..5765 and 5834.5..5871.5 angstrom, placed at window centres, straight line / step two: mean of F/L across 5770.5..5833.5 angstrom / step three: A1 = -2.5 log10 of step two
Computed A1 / 0.06 mag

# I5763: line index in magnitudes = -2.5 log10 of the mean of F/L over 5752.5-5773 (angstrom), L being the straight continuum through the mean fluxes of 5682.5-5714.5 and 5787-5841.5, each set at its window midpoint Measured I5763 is -0.07 mag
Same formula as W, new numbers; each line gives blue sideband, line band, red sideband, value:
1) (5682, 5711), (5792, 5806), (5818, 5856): -0.03 mag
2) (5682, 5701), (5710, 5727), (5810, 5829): -0.04 mag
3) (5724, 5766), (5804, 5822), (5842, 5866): 0.06 mag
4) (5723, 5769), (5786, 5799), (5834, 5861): 0.06 mag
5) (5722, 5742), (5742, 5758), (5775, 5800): -0.06 mag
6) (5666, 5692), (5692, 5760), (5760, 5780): 0.02 mag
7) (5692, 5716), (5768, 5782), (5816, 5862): -0.02 mag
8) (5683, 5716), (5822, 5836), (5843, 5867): -0.03 mag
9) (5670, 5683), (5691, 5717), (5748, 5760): 0.04 mag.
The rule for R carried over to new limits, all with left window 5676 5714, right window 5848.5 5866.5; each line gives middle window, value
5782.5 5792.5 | 0.3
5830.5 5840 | -0.6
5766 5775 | -0.2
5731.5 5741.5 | -0.5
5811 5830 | 0.7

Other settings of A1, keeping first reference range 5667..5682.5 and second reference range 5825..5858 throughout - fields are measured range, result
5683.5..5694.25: 0.09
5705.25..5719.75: 0.05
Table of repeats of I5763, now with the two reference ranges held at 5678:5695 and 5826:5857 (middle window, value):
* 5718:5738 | 0.00 mag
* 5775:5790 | 0.02 mag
